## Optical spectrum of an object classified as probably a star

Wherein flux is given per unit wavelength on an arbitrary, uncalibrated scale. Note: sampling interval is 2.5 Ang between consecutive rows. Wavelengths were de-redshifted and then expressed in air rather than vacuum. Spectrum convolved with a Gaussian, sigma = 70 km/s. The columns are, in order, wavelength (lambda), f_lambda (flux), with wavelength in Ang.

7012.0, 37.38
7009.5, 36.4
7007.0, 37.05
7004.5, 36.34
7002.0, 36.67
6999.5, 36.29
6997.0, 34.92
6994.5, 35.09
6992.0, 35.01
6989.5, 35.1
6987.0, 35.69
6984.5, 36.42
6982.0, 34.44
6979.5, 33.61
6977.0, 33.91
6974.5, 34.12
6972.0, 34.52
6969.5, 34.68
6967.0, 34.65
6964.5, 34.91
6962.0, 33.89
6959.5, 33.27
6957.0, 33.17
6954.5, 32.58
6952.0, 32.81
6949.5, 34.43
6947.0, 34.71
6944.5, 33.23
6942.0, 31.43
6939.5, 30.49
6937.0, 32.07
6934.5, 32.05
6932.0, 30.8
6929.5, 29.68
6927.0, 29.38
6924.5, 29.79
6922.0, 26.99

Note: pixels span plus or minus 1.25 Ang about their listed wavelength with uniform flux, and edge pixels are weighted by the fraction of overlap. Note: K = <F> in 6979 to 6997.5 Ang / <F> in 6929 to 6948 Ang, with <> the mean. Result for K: 1.10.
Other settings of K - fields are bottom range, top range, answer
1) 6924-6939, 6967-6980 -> 1.12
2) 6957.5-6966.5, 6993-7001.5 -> 1.04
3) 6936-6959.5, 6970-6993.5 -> 1.06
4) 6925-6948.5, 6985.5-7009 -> 1.14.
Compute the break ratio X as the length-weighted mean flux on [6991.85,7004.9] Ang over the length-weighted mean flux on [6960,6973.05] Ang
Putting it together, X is 1.04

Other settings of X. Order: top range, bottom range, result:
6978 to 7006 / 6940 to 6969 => 1.06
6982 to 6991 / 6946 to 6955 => 1.05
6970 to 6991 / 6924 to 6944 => 1.13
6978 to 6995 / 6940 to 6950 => 1.06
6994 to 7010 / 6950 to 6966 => 1.08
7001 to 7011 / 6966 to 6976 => 1.06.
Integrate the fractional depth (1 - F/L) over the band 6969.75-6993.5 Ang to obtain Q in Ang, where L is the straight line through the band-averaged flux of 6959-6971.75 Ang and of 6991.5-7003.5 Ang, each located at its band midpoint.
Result 0.2 Ang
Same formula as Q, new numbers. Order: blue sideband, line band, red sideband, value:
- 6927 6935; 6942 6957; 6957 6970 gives -0.4 Ang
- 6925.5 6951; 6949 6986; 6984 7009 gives -0.3 Ang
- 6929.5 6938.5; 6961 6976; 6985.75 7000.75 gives -0.4 Ang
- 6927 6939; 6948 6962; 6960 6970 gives 0.0 Ang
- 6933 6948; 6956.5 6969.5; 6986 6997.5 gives -0.2 Ang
